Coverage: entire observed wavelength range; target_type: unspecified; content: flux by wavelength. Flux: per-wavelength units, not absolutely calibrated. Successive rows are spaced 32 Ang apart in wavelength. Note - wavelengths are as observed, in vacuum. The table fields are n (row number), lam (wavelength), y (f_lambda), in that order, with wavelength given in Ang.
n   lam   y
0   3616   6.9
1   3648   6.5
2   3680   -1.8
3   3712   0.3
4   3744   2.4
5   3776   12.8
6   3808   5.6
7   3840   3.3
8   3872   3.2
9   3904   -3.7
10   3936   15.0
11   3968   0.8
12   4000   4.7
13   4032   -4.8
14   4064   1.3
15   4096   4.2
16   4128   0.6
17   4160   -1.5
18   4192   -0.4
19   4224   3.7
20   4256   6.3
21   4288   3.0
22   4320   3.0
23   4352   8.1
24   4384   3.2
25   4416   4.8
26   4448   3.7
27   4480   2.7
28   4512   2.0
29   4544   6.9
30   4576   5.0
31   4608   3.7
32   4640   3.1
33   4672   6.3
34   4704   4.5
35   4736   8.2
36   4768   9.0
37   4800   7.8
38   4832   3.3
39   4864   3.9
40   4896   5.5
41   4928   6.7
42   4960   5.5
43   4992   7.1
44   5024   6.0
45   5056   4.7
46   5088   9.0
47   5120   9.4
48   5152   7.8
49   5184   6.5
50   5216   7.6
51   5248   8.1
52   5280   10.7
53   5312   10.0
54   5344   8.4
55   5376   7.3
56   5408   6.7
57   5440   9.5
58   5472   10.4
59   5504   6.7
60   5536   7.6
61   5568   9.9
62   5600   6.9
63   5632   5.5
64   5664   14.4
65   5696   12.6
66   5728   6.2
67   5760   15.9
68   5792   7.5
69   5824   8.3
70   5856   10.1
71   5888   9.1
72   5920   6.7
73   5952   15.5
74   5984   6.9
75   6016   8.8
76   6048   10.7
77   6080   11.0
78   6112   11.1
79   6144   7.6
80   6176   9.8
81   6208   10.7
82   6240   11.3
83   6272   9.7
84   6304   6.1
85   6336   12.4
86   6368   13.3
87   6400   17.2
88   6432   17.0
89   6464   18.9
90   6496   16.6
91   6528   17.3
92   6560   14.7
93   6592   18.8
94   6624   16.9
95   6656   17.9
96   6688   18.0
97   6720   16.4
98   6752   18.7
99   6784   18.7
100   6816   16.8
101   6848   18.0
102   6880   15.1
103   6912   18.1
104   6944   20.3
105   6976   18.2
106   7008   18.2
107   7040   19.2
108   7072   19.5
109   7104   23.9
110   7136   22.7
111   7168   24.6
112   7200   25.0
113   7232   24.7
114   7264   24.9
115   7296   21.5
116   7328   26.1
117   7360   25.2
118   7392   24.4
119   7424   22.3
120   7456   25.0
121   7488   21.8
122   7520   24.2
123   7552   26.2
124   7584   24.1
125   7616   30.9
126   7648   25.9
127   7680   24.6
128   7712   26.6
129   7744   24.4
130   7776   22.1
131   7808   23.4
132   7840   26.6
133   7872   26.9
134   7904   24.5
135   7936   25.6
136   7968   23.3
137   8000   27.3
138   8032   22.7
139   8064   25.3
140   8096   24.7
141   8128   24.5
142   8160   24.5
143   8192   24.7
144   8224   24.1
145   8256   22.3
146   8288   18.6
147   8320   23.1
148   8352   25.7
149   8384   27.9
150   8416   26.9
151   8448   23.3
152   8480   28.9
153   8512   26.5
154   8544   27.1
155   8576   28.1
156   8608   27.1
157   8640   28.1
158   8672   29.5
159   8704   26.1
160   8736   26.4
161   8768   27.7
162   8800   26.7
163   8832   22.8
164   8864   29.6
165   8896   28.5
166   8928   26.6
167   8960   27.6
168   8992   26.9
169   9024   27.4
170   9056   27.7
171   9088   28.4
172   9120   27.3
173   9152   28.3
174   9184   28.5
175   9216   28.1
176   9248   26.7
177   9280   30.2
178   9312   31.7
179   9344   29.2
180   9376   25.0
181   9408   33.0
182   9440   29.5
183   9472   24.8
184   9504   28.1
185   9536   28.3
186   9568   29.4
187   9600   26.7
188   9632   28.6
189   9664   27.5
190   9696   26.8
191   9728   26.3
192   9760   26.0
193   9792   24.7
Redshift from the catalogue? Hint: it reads 0.60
